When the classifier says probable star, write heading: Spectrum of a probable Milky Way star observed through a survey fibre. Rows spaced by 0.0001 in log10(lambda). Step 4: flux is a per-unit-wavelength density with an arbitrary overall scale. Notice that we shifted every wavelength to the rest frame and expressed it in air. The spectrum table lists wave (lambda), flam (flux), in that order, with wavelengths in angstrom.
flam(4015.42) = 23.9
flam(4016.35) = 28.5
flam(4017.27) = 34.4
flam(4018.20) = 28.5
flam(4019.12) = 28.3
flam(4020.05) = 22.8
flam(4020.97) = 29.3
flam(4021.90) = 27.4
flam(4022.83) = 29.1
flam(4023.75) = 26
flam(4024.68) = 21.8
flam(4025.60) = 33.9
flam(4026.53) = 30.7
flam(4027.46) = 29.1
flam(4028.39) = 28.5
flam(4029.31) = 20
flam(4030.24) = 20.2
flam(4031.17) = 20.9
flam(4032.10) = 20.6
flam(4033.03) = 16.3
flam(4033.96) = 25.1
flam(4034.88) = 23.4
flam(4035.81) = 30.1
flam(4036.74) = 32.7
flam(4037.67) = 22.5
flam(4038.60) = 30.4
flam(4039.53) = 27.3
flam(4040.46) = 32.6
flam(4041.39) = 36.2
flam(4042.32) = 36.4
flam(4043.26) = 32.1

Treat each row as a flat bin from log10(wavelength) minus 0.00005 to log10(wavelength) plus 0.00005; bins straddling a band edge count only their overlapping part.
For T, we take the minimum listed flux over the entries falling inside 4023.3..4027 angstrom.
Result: 21.8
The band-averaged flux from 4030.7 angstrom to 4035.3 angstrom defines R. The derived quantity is 21.3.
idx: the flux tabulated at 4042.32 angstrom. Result 36.4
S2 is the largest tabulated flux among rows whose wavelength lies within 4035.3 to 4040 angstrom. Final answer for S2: 32.7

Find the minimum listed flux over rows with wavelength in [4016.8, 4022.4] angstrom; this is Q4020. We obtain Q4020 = 22.8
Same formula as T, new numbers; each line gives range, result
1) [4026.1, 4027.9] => 29.1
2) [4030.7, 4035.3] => 16.3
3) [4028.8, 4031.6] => 20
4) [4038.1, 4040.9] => 27.3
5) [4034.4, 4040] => 22.5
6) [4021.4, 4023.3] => 27.4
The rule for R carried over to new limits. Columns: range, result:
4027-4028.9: 28.6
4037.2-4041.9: 29.9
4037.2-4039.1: 26.5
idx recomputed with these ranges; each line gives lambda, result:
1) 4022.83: 29.1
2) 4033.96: 25.1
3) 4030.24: 20.2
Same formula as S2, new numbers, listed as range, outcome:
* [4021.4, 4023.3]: 29.1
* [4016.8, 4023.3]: 34.4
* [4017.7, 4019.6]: 28.5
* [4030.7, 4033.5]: 20.9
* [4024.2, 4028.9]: 33.9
